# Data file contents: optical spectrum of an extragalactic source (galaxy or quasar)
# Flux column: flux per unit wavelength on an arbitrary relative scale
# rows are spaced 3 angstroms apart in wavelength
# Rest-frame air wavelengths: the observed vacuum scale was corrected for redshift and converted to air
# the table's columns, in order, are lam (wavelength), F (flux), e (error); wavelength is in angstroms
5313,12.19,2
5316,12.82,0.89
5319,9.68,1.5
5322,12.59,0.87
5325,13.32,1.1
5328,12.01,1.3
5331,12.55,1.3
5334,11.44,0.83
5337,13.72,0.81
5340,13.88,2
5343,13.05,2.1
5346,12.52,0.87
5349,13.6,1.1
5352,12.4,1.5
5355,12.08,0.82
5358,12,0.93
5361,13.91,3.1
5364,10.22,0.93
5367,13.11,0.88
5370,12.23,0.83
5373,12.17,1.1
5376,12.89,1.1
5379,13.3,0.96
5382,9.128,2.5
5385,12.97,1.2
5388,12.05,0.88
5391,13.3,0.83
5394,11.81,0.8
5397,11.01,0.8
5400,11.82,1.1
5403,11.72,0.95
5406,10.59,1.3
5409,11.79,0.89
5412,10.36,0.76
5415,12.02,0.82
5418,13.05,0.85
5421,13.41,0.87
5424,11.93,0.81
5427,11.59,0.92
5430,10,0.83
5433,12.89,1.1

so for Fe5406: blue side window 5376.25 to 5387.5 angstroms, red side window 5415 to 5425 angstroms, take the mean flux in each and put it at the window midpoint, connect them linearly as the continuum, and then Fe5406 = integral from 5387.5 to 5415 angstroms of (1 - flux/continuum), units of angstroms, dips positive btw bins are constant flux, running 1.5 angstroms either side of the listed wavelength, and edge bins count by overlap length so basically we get 1.6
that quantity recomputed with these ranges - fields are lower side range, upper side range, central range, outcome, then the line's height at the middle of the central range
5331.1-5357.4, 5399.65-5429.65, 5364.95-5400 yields 0.3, 12.2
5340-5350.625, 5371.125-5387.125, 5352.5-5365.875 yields 0.7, 12.7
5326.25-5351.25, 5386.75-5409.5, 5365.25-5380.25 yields -0.6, 12.2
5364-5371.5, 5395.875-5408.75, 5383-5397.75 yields -0.7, 11.6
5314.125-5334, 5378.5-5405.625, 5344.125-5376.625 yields -1.4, 11.9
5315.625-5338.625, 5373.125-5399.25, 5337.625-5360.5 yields -1.3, 12.2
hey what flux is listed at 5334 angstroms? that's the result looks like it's 11.44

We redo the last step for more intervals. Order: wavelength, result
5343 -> 13.05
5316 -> 12.82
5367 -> 13.11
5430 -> 10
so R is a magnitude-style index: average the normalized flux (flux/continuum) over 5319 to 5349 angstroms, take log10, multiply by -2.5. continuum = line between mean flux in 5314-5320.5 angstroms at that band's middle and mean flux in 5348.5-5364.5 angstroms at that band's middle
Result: -0.08 mag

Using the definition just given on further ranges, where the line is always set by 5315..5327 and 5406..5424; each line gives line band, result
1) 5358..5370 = -0.028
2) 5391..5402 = 0.019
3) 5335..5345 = -0.115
